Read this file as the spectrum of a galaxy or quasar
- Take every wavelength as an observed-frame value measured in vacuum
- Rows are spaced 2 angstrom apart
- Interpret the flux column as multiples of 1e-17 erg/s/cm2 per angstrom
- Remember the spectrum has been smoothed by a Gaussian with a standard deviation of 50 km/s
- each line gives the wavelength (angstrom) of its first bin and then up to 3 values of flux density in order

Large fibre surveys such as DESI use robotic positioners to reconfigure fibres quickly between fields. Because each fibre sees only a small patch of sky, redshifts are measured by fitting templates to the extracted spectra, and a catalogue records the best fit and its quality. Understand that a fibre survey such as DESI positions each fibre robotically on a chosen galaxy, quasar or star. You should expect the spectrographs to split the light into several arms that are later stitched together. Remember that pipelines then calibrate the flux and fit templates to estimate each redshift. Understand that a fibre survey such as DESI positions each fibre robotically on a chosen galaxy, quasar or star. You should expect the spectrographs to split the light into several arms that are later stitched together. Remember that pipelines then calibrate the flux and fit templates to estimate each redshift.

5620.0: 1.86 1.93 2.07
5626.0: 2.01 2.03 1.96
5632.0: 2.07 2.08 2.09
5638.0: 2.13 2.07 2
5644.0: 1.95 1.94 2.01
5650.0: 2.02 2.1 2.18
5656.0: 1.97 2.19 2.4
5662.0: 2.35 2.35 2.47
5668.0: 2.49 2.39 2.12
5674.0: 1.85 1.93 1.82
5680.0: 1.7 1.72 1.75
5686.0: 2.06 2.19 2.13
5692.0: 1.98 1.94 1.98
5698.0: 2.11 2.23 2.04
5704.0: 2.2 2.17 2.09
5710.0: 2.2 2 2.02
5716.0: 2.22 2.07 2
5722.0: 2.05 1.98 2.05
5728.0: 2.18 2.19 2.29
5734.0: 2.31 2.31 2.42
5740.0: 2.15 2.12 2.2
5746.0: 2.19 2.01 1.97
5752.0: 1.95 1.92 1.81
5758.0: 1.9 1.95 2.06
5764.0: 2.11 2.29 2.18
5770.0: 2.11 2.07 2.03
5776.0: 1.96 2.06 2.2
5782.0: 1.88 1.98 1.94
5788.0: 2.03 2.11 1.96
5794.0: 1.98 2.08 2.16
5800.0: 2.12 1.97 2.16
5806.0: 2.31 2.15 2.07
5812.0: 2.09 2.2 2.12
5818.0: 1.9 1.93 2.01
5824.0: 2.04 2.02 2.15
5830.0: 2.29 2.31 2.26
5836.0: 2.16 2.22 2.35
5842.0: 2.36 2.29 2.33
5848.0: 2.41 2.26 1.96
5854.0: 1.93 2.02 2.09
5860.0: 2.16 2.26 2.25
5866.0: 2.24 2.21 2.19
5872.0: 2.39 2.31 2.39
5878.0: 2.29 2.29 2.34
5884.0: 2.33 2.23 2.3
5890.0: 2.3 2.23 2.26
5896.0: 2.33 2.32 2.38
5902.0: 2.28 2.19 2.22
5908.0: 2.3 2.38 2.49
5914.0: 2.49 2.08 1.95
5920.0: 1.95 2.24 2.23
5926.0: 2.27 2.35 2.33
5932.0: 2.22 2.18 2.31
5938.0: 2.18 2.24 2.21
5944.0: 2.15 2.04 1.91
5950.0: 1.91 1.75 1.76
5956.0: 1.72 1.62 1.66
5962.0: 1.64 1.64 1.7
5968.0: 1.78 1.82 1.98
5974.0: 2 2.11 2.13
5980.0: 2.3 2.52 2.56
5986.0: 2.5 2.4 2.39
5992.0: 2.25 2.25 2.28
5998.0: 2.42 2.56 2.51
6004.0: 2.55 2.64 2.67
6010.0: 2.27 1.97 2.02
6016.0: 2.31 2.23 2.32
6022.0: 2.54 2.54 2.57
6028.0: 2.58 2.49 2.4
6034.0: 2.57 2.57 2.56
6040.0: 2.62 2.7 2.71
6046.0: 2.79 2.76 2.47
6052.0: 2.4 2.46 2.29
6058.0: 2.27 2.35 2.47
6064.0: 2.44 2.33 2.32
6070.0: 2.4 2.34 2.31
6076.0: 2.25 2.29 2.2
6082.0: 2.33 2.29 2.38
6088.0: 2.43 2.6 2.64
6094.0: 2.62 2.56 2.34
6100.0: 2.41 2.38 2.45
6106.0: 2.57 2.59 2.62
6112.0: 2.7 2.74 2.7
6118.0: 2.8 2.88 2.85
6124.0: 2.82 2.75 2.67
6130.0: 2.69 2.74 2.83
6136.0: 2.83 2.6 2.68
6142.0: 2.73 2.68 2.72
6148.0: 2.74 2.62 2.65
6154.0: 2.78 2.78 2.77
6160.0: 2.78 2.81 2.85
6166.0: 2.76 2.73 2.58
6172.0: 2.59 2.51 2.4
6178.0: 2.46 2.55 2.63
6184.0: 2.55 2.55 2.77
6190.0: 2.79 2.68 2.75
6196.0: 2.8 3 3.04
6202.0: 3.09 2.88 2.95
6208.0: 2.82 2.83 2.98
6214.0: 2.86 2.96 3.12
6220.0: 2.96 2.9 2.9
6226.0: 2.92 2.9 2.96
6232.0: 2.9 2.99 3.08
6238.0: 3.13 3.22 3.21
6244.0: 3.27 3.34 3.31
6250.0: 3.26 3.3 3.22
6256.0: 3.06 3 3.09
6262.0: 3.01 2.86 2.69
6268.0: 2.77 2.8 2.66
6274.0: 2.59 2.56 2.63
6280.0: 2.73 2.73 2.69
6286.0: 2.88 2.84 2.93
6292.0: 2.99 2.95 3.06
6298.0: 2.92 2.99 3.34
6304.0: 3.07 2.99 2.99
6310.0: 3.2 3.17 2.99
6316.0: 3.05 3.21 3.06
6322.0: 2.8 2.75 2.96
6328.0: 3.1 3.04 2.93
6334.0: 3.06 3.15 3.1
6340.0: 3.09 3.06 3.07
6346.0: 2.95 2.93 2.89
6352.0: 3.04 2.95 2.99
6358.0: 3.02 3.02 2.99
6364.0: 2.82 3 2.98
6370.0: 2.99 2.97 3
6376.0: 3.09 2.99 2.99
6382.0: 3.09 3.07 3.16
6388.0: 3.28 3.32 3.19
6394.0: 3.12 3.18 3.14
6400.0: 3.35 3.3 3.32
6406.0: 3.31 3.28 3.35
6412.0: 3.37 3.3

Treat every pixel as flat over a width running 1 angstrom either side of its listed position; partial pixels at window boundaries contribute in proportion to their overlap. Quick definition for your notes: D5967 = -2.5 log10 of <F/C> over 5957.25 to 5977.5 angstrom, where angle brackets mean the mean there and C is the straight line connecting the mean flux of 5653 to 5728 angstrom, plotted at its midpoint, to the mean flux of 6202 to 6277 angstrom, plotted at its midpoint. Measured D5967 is 0.37 mag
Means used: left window 2.09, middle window 1.81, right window 2.98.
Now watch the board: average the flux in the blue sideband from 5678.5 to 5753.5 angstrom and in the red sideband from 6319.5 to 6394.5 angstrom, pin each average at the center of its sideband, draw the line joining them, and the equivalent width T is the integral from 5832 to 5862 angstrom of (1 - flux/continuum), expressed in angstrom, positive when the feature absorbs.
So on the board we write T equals 0.9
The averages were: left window 2.08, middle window 2.21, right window 3.03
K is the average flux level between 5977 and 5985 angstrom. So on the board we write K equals 2.38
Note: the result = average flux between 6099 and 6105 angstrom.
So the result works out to 2.41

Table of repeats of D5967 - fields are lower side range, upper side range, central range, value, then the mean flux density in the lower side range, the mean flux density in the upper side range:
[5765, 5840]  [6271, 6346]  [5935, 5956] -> 0.15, 2.1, 2.95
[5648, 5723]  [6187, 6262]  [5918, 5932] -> 0.13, 2.09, 3.01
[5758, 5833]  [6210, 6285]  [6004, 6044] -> 0.03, 2.08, 2.96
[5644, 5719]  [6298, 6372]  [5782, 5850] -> 0.07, 2.09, 3.02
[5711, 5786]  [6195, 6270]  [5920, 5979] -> 0.23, 2.08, 3.01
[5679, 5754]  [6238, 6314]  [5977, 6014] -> 0.06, 2.08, 2.98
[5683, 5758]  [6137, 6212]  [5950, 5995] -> 0.21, 2.09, 2.73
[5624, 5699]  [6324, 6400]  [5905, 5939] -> 0.09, 2.07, 3.05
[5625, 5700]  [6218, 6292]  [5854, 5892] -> 0.07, 2.07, 2.96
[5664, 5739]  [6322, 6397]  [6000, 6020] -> 0.08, 2.1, 3.03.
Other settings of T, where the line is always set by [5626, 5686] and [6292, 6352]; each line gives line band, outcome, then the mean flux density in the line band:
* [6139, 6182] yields 1.9 angstrom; 2.67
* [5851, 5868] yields 1.8 angstrom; 2.12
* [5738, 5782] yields 3.1 angstrom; 2.06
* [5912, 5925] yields 1.4 angstrom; 2.18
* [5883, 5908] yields 1.4 angstrom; 2.28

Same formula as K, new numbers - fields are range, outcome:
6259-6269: 2.88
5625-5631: 2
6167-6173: 2.63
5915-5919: 2.02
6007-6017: 2.25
